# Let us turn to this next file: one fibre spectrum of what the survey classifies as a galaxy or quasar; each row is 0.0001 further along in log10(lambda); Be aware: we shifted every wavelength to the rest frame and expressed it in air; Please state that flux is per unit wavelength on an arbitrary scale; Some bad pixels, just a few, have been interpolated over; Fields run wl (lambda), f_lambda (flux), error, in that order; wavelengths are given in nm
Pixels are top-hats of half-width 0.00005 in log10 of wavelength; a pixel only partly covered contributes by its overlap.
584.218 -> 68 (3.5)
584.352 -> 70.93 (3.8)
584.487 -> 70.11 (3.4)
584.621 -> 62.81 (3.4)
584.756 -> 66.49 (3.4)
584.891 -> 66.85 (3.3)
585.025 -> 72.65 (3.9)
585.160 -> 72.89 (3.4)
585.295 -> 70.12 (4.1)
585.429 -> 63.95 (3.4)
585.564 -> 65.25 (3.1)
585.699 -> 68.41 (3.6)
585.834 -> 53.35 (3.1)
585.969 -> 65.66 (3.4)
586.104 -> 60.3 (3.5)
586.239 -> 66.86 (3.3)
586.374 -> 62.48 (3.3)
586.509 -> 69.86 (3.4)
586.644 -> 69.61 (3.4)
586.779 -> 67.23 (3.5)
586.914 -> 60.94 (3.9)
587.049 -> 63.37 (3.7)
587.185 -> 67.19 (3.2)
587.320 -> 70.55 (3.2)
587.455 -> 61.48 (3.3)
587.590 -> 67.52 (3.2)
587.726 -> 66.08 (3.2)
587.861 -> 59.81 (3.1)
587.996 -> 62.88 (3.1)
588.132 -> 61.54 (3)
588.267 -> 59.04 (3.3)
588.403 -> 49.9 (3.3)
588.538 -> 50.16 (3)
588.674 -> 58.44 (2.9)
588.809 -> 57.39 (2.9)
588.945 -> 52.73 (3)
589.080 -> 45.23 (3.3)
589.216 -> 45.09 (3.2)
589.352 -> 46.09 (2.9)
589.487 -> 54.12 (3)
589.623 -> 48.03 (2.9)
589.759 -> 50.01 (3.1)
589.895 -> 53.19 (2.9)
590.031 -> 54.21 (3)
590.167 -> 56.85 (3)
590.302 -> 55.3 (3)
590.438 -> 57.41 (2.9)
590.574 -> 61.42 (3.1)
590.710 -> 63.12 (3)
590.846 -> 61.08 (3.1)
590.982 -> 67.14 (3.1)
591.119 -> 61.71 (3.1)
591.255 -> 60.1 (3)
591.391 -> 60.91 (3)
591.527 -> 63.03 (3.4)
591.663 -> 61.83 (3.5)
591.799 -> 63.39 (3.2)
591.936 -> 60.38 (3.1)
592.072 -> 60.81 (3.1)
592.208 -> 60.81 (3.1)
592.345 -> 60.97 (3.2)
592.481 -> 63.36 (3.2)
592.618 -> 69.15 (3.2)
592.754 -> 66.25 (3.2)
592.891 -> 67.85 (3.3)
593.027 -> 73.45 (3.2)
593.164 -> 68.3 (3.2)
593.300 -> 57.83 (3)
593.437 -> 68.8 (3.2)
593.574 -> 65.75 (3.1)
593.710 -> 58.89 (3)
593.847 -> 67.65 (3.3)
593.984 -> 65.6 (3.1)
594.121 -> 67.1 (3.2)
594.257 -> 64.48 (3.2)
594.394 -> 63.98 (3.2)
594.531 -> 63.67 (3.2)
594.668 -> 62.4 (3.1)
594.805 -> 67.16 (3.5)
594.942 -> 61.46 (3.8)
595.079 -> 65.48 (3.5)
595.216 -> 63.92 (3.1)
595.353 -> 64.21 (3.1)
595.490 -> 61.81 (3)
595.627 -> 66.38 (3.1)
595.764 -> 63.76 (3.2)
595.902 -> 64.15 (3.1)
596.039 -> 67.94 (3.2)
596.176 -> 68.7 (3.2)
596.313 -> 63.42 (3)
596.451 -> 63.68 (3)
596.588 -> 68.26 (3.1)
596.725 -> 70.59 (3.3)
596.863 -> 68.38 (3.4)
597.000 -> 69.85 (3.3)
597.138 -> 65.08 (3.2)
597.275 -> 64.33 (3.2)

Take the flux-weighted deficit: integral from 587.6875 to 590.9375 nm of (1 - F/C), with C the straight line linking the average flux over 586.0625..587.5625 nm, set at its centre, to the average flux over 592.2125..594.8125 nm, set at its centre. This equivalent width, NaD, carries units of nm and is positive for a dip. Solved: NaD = 0.501 nm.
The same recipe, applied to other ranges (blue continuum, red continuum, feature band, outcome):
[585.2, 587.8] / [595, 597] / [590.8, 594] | 0.08 nm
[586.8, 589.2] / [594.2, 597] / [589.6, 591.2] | 0.09 nm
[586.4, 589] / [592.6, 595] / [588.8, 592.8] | 0.36 nm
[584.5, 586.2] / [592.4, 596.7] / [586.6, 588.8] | 0.13 nm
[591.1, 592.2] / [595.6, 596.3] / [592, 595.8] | -0.05 nm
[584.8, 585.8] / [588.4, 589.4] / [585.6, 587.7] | -0.12 nm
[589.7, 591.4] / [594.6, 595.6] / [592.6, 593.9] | -0.10 nm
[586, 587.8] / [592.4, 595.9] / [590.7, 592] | 0.06 nm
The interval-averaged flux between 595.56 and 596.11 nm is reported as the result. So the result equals 65.6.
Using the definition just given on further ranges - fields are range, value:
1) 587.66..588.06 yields 63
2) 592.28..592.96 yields 65.6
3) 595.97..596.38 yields 66.8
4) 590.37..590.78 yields 60.6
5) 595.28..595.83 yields 64.1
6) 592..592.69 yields 63.1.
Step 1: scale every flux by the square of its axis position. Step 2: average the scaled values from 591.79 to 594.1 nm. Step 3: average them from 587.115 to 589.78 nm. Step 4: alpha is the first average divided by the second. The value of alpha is 1.2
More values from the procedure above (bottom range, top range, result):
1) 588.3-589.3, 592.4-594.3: 1.30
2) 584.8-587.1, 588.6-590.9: 0.83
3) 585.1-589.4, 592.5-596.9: 1.10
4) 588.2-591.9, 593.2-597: 1.18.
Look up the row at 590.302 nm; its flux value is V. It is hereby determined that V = 55.3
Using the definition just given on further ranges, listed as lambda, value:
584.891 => 66.85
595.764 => 63.76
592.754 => 66.25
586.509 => 69.86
